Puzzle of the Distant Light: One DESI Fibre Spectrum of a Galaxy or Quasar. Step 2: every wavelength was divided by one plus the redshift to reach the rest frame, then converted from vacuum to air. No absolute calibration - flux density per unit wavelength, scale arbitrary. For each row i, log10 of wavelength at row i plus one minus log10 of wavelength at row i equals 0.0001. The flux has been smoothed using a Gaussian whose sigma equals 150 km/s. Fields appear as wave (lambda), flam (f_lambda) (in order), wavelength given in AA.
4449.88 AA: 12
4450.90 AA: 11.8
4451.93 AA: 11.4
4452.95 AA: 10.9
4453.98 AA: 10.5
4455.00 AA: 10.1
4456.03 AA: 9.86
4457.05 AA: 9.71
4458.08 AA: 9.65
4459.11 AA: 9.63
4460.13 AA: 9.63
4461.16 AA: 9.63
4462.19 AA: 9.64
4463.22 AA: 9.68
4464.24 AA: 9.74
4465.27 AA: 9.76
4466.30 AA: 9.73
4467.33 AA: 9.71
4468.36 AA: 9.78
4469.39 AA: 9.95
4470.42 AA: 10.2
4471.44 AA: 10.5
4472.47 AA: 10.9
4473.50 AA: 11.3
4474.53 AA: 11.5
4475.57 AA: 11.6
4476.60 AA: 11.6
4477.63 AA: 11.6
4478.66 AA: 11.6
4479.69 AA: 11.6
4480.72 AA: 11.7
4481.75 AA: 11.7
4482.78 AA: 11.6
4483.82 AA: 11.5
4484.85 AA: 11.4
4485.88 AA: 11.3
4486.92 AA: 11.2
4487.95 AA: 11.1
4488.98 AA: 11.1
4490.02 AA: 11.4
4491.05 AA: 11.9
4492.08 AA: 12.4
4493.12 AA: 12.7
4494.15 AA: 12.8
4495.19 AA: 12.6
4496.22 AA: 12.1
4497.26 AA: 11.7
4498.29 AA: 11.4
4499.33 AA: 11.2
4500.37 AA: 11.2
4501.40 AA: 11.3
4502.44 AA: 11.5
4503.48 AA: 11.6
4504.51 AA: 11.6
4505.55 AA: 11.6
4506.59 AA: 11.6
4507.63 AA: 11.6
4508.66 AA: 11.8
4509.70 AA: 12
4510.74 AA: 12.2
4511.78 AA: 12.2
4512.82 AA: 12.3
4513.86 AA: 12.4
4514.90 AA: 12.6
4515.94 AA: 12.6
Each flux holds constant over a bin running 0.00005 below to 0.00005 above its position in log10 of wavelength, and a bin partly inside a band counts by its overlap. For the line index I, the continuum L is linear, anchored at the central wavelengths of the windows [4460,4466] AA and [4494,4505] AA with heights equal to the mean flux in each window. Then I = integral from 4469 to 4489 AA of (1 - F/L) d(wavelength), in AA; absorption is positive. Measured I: -1.3 AA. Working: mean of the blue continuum 9.68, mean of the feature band 11.3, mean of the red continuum 11.7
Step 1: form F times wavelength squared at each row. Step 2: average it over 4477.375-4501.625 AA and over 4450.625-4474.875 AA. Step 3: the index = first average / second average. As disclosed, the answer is 1.16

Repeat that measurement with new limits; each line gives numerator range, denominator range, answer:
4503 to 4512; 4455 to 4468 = 1.24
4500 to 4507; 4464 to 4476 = 1.12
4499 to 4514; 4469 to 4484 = 1.06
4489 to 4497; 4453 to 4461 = 1.25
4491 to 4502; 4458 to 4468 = 1.25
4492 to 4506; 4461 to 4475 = 1.18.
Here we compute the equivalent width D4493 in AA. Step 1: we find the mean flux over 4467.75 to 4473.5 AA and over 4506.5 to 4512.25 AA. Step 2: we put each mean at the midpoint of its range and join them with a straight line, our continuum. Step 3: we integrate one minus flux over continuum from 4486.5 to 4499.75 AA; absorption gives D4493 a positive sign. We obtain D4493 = -0.7 AA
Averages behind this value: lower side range 10.4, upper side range 11.9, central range 11.8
